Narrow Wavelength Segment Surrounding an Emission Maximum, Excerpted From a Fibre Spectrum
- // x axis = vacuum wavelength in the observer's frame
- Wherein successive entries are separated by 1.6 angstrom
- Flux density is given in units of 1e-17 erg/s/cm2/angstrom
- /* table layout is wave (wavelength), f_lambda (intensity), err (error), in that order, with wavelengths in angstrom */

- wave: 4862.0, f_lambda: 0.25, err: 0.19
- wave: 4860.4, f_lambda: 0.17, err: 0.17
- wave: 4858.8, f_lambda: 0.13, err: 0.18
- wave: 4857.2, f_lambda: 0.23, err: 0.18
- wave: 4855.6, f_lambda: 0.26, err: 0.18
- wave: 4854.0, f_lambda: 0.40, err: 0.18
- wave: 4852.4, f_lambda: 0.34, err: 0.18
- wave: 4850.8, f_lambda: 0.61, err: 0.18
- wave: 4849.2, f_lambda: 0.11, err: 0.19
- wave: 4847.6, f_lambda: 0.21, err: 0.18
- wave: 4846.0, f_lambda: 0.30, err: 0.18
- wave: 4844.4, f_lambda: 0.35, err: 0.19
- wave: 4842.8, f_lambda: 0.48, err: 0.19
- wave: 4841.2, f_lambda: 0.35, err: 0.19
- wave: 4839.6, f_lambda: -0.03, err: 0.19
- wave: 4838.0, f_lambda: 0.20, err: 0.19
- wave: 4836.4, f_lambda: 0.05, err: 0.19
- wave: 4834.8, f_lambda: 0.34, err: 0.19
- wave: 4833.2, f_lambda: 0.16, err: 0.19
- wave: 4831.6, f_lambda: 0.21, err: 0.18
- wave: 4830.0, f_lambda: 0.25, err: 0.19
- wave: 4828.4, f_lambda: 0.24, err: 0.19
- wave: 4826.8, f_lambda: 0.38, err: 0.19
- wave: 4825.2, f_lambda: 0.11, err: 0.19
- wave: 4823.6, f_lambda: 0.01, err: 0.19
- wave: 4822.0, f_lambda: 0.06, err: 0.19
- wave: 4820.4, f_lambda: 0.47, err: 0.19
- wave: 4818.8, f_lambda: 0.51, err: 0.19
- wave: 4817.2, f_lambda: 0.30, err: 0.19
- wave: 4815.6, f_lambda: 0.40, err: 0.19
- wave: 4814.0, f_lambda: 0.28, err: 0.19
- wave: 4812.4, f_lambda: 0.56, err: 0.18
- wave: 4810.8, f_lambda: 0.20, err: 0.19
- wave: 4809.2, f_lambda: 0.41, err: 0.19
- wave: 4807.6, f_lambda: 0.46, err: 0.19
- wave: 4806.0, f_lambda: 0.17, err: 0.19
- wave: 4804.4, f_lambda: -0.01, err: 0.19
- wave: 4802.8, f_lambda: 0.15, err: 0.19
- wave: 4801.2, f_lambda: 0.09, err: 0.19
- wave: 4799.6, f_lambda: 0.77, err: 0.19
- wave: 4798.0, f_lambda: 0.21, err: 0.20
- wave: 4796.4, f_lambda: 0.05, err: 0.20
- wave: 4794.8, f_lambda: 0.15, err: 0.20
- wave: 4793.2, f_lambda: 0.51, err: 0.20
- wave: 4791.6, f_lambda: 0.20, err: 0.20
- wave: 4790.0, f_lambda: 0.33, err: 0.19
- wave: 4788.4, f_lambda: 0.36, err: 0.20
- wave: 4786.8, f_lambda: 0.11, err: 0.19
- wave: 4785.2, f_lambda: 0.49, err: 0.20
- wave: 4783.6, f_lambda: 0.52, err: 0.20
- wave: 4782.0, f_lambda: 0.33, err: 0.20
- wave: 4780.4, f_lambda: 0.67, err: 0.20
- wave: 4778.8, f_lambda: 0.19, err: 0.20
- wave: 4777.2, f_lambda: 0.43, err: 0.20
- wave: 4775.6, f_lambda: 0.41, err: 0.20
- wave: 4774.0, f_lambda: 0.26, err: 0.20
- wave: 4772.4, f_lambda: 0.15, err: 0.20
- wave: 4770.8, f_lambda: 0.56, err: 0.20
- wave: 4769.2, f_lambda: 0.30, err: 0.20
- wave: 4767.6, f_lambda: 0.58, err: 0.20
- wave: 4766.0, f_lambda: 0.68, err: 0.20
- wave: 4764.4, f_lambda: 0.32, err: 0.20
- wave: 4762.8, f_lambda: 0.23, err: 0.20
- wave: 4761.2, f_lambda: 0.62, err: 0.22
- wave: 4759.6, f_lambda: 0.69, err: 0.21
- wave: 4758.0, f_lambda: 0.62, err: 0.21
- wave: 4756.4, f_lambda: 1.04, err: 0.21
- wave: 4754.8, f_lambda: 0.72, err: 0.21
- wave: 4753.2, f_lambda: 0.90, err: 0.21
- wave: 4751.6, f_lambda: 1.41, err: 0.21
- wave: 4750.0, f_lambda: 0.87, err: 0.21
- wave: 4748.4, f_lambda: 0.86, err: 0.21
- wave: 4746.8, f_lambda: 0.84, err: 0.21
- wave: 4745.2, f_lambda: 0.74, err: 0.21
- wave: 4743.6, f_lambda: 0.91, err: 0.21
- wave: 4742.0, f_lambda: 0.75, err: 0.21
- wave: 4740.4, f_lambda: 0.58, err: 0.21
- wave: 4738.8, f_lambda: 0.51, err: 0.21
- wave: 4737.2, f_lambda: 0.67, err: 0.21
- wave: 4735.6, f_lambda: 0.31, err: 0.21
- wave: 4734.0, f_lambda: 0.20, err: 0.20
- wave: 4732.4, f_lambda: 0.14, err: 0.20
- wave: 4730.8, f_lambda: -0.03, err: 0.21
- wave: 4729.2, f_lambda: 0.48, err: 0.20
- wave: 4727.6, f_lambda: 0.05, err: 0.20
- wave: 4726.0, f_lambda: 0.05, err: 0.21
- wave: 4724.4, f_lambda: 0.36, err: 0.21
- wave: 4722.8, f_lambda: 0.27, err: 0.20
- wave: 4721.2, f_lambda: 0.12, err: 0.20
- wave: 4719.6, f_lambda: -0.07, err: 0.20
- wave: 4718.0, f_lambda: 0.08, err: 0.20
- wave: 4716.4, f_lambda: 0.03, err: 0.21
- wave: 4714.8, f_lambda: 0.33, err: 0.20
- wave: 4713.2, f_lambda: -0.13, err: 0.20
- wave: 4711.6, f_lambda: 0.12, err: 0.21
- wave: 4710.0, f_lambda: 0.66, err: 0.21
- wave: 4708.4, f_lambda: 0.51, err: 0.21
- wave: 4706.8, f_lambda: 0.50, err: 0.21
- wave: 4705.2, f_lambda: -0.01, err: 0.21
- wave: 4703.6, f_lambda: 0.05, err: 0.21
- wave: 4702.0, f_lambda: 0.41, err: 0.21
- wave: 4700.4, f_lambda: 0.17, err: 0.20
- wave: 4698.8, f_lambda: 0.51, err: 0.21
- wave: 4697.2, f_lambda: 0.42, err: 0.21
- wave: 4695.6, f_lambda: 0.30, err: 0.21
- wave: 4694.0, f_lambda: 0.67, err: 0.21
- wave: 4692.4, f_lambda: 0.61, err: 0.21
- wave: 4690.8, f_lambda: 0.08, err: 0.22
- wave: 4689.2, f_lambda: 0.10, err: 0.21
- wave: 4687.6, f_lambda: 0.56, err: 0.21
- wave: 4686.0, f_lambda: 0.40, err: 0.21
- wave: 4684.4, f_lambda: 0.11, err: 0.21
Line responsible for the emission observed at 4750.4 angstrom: C IV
